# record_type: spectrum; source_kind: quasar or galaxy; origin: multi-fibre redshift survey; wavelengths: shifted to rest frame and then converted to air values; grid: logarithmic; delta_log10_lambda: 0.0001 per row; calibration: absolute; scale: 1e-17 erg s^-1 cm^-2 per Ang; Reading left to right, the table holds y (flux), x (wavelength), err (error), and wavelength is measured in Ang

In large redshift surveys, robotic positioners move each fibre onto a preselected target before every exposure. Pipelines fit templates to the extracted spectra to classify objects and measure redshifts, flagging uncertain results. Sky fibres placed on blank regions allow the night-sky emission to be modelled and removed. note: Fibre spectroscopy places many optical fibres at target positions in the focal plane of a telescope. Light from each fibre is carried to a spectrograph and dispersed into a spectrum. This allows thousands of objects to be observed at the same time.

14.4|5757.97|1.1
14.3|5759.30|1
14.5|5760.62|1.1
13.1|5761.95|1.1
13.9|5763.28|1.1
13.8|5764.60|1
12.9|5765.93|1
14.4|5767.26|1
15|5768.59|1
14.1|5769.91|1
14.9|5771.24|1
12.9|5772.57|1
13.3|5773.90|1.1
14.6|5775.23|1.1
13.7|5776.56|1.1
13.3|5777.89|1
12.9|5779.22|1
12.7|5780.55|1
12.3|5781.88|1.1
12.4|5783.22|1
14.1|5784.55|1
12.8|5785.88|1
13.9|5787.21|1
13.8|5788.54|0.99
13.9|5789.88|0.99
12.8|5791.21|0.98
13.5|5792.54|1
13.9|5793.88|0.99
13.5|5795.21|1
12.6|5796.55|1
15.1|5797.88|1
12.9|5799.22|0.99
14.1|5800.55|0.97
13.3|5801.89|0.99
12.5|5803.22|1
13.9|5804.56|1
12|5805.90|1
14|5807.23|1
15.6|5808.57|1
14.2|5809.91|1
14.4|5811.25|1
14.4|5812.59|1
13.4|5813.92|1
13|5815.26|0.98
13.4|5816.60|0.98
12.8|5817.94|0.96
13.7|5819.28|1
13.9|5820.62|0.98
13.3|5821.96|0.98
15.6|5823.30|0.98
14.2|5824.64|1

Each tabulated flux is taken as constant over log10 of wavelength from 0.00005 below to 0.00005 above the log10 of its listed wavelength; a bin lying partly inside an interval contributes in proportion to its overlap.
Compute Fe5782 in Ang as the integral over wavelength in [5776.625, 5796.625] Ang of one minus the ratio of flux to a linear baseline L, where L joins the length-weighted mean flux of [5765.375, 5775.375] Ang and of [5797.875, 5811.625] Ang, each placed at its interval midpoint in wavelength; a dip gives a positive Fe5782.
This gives 0.9 Ang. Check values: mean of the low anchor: 14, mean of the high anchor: 13.7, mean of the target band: 13.3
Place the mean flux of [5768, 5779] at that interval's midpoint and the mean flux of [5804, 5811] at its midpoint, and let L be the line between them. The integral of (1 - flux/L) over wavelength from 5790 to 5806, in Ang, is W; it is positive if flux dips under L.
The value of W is 0.6 Ang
